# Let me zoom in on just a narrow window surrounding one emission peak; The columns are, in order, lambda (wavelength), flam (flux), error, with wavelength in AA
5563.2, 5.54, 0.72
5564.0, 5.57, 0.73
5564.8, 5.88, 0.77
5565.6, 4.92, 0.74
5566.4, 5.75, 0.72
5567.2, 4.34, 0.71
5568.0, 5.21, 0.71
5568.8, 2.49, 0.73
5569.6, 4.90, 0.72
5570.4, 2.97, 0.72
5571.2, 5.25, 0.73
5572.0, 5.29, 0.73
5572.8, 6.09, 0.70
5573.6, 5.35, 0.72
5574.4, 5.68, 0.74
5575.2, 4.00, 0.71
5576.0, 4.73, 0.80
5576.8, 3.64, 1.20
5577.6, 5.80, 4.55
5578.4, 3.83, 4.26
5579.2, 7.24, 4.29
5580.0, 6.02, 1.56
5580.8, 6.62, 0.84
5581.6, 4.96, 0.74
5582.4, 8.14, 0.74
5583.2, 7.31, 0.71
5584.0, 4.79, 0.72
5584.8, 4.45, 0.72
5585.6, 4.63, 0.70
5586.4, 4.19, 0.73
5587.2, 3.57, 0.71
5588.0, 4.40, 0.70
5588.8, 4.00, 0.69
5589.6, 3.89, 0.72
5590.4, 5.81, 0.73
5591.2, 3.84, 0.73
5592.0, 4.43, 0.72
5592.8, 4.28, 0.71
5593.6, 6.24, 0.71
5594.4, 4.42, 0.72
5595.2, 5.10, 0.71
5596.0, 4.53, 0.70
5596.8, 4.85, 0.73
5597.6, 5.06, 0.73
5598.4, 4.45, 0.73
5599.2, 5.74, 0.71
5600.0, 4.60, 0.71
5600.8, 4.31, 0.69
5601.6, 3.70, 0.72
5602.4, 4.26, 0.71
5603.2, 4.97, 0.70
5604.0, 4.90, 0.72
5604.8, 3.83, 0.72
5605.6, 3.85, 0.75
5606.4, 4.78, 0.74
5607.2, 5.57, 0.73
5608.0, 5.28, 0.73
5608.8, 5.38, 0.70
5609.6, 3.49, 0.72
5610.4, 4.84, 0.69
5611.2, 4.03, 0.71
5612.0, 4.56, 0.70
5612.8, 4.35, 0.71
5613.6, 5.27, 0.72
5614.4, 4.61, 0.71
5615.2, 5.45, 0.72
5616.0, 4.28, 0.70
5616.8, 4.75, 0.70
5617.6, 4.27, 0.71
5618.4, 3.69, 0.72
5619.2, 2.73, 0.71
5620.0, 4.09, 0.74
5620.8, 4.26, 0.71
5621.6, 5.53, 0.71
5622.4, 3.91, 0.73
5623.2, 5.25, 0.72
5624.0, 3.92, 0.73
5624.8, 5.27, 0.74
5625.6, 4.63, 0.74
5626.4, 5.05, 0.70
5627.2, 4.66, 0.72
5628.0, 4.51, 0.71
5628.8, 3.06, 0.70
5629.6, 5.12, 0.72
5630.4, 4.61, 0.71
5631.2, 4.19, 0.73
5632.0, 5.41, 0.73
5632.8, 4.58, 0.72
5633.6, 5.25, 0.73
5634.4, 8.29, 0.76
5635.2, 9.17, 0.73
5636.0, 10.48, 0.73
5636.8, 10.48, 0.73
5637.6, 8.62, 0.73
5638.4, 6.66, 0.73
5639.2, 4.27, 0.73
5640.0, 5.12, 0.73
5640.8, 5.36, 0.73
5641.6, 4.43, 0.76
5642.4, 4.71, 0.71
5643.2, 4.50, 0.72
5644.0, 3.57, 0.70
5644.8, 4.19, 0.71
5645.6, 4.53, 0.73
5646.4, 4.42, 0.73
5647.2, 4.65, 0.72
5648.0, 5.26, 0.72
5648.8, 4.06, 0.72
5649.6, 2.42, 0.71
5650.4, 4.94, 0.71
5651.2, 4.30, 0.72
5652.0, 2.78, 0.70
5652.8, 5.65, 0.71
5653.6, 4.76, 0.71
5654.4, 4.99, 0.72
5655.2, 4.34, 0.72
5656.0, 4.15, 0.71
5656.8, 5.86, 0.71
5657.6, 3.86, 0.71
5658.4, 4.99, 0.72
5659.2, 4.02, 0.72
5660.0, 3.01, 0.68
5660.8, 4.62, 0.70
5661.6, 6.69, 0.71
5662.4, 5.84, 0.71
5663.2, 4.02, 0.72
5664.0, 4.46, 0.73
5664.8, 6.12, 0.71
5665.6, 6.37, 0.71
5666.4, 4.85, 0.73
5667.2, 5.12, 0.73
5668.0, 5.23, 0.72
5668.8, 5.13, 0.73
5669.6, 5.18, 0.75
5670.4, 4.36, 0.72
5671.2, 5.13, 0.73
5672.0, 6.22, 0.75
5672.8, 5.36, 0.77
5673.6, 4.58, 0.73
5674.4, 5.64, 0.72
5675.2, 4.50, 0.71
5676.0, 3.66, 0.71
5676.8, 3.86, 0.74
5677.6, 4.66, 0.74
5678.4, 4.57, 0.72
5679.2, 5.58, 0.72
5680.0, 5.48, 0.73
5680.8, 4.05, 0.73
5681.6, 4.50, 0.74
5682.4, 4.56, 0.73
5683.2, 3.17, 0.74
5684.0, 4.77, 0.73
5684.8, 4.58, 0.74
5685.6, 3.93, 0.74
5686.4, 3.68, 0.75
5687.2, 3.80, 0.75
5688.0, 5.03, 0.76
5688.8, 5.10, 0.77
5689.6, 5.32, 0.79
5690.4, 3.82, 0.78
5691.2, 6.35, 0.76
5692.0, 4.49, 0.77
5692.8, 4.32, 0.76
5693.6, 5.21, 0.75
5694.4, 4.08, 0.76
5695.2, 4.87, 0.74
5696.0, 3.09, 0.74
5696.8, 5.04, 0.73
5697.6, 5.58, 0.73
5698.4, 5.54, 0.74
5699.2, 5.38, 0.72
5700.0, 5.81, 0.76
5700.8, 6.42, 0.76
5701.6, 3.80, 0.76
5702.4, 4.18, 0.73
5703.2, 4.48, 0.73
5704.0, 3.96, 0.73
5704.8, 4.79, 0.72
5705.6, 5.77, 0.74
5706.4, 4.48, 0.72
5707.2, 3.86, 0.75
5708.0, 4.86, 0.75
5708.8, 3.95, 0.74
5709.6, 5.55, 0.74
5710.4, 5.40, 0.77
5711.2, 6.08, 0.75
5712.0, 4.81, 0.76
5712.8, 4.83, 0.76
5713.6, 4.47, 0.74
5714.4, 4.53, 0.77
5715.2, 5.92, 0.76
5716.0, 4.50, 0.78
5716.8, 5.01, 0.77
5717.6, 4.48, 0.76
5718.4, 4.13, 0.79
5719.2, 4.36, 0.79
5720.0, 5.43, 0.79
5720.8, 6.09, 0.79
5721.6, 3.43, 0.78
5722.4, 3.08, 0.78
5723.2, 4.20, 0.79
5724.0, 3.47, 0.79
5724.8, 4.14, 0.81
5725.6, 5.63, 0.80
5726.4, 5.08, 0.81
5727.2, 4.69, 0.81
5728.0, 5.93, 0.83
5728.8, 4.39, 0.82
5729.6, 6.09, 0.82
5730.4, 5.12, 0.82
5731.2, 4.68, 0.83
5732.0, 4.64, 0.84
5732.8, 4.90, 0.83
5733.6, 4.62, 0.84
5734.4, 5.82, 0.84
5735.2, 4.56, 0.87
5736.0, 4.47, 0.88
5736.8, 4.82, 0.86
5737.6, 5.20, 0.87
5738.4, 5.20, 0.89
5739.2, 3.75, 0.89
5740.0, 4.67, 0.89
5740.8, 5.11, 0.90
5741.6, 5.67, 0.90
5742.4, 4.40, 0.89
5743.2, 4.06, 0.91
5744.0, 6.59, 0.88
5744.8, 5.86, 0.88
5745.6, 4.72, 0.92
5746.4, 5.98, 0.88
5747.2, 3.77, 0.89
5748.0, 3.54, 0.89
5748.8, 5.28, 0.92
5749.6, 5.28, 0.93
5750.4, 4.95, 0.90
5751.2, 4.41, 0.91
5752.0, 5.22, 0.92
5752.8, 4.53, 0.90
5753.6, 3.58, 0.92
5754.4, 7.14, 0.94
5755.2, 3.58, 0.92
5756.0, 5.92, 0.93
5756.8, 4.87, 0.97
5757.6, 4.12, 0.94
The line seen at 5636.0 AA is [O III]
